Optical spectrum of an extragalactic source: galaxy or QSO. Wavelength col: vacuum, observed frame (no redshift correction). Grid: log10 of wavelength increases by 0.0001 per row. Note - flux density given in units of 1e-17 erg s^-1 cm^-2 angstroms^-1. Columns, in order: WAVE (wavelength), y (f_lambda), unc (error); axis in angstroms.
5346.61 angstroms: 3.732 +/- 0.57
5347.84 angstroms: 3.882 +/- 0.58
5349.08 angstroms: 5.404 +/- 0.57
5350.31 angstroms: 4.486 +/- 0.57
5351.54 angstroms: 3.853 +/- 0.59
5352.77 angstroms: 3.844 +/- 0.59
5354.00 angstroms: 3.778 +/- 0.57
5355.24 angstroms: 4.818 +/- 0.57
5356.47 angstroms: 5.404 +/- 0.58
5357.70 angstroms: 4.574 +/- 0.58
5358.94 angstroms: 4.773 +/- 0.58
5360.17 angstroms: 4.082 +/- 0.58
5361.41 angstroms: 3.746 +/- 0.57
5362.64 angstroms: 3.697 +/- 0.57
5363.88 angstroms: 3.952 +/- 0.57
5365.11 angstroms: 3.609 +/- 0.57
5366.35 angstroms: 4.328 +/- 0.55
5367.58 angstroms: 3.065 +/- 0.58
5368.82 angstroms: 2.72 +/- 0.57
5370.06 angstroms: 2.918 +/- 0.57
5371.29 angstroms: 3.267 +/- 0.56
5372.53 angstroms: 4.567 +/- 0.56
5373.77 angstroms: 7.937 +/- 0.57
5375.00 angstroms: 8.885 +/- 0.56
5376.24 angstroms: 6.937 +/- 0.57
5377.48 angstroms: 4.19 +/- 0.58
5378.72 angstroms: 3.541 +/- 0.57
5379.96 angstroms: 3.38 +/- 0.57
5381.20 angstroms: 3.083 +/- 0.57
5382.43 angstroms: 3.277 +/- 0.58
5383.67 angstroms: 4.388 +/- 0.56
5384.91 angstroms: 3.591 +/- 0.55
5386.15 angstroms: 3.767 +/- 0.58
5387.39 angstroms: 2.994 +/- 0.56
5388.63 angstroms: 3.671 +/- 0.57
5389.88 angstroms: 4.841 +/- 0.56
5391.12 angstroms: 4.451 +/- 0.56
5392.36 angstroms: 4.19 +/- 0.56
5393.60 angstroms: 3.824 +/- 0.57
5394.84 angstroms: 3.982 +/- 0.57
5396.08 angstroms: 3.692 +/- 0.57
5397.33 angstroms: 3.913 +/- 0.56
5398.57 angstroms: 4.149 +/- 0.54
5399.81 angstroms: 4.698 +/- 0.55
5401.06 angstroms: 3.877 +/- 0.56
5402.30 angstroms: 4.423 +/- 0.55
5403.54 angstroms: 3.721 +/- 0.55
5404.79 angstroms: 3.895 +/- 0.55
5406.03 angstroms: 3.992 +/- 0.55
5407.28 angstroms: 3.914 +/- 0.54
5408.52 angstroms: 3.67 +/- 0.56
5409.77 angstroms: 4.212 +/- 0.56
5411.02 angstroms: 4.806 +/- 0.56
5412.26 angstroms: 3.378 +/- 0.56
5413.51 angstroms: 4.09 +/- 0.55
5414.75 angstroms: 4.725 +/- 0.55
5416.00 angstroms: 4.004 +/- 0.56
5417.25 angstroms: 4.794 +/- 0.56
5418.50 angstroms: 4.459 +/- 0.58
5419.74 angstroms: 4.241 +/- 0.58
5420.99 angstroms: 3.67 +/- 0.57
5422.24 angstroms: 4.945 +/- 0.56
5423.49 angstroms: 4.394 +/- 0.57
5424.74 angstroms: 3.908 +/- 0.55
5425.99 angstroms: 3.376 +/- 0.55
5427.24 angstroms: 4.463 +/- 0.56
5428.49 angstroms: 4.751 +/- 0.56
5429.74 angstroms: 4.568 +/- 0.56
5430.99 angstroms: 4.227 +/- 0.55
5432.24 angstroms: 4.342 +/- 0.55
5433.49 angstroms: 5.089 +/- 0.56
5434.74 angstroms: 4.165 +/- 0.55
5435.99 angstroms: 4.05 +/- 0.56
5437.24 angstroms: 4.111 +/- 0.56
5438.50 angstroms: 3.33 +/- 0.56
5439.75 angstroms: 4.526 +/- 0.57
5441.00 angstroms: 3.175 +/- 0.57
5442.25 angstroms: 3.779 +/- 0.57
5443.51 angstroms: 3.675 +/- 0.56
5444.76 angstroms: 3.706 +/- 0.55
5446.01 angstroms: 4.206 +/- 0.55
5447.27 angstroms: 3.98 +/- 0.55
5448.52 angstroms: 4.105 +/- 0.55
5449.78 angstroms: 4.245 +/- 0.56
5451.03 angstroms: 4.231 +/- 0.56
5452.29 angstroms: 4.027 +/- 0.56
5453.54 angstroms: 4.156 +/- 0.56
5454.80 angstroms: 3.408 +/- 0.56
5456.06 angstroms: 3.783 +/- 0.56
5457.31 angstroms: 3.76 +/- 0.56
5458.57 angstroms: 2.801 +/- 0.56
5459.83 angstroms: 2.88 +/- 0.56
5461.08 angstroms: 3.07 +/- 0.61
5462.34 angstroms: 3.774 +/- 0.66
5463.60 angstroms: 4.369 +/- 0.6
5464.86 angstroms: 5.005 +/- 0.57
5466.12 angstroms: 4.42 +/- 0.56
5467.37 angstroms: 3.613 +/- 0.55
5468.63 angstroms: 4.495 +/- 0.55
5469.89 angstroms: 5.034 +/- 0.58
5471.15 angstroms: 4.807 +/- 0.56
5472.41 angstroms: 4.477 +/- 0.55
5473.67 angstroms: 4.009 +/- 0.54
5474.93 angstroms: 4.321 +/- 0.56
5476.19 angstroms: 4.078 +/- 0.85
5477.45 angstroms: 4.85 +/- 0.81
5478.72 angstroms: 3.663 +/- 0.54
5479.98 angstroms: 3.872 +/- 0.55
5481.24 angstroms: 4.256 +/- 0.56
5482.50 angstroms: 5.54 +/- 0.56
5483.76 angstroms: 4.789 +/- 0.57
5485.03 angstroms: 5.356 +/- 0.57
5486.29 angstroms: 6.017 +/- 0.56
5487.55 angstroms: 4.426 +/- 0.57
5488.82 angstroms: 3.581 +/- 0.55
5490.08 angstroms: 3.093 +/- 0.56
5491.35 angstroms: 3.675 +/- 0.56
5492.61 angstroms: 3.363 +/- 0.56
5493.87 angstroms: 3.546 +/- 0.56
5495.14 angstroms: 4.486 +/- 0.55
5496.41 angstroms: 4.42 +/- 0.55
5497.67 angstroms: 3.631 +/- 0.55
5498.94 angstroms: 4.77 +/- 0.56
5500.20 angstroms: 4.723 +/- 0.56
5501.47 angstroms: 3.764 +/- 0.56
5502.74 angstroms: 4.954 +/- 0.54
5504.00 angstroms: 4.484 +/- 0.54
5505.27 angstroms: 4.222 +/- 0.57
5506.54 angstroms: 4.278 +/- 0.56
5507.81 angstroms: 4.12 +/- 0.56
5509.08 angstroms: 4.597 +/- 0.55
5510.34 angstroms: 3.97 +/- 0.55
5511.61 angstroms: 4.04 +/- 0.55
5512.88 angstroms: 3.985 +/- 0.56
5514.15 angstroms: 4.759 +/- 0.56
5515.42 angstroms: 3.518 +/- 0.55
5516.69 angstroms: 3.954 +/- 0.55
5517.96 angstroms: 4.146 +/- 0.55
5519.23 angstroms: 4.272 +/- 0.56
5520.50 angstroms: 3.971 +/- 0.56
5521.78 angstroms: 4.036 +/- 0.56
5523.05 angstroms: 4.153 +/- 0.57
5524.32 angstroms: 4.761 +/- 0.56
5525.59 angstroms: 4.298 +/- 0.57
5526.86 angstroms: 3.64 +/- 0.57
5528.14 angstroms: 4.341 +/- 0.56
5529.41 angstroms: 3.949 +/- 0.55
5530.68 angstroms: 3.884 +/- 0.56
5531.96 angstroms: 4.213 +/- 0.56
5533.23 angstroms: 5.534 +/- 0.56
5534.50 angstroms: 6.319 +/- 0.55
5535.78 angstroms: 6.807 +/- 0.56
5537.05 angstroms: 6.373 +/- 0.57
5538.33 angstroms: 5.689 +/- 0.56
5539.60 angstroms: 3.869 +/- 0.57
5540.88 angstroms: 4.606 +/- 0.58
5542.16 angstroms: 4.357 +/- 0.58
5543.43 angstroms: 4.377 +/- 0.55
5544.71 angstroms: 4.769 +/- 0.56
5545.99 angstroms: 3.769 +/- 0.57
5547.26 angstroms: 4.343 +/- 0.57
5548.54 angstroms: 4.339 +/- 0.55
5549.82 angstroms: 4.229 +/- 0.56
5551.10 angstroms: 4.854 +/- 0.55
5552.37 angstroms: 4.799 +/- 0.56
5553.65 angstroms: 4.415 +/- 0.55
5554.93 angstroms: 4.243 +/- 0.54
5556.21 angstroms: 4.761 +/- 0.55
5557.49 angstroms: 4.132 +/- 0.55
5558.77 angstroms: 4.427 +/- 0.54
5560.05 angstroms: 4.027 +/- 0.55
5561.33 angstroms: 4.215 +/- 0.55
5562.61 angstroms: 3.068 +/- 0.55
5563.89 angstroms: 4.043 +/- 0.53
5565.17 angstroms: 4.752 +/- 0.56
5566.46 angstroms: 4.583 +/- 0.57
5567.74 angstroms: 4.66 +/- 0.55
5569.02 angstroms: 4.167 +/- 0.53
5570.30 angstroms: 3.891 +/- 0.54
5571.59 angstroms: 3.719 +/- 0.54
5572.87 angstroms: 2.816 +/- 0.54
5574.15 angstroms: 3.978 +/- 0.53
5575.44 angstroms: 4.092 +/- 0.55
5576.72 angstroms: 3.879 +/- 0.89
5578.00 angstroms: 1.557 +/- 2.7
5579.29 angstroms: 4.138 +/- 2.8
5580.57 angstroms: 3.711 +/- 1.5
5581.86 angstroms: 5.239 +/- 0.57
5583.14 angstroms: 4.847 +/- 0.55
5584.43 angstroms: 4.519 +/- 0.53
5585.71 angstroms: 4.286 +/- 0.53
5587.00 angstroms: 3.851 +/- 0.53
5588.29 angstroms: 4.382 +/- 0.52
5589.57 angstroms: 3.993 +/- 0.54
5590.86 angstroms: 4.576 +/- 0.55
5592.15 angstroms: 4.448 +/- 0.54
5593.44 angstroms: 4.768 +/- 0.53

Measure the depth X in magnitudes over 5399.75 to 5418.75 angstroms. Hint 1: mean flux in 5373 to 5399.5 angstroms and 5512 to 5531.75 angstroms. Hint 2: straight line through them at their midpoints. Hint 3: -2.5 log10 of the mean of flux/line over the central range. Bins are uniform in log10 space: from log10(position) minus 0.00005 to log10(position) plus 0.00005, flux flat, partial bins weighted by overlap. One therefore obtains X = 0.06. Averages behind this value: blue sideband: 4.42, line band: 4.14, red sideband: 4.11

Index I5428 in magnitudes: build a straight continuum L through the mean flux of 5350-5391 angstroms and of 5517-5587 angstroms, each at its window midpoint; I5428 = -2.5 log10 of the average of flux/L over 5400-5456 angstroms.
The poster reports 0.04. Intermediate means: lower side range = 4.24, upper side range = 4.34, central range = 4.11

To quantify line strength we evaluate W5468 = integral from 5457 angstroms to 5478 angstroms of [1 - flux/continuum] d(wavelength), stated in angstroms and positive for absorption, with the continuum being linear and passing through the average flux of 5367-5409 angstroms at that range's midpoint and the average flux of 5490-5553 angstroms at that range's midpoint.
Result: 0.9 angstroms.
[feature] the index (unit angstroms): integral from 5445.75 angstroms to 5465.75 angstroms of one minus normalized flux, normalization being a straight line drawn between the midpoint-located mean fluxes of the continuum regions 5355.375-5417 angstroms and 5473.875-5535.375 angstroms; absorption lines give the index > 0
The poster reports 1.9 angstroms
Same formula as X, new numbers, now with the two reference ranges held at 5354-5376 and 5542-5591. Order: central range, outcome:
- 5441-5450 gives 0.13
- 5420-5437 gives 0.03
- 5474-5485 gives -0.04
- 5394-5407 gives 0.11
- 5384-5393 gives 0.14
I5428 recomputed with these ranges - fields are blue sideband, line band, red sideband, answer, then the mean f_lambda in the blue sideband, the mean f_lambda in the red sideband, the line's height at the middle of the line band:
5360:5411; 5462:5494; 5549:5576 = -0.047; 4.13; 4.18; 4.16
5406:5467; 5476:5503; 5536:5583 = -0.040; 4.05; 4.28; 4.15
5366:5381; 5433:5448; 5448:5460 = -0.018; 4.61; 3.77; 3.91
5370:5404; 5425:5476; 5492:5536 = 0.067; 4.32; 4.32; 4.32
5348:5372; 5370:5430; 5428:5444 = -0.048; 4.01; 4.14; 4.08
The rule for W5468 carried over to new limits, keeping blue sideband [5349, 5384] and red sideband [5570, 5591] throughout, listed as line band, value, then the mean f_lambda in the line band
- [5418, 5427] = 0.2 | 4.15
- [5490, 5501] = 0.3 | 4.01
